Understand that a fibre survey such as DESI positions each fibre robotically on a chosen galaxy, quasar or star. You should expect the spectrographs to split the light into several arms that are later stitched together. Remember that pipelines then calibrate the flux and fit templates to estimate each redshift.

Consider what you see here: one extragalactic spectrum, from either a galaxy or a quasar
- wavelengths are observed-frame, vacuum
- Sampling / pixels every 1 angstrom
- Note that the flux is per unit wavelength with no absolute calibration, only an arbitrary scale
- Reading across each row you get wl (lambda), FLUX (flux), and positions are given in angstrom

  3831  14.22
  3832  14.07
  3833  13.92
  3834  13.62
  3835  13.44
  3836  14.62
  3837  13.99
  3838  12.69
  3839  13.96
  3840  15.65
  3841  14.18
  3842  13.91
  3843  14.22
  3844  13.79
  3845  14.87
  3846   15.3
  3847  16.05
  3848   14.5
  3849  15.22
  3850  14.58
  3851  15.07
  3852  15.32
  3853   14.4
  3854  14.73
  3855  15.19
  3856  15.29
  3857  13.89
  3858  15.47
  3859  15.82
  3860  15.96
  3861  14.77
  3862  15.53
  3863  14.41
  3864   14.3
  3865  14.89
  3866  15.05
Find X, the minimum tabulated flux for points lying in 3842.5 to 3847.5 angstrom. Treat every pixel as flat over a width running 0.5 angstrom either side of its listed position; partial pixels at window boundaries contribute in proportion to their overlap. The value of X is 13.79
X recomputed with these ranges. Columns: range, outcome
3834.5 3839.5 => 12.69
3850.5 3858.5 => 13.89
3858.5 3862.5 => 14.77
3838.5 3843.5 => 13.91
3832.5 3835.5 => 13.44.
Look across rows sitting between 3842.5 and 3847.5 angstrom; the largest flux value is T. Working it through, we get 16.05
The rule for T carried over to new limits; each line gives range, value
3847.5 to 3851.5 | 15.22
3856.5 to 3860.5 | 15.96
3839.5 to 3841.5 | 15.65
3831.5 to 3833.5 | 14.07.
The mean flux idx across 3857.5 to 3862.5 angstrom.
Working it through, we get 15.5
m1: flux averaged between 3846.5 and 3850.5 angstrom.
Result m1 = 15.1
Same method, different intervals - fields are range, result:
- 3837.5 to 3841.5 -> 14.1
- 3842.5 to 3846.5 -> 14.5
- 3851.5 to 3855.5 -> 14.9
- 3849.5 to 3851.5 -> 14.8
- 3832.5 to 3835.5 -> 13.7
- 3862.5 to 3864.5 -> 14.4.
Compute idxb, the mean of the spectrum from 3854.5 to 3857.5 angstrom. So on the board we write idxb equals 14.8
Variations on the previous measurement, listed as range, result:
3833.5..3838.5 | 13.7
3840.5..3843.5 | 14.1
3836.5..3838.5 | 13.3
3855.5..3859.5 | 15.1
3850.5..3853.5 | 14.9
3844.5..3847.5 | 15.4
